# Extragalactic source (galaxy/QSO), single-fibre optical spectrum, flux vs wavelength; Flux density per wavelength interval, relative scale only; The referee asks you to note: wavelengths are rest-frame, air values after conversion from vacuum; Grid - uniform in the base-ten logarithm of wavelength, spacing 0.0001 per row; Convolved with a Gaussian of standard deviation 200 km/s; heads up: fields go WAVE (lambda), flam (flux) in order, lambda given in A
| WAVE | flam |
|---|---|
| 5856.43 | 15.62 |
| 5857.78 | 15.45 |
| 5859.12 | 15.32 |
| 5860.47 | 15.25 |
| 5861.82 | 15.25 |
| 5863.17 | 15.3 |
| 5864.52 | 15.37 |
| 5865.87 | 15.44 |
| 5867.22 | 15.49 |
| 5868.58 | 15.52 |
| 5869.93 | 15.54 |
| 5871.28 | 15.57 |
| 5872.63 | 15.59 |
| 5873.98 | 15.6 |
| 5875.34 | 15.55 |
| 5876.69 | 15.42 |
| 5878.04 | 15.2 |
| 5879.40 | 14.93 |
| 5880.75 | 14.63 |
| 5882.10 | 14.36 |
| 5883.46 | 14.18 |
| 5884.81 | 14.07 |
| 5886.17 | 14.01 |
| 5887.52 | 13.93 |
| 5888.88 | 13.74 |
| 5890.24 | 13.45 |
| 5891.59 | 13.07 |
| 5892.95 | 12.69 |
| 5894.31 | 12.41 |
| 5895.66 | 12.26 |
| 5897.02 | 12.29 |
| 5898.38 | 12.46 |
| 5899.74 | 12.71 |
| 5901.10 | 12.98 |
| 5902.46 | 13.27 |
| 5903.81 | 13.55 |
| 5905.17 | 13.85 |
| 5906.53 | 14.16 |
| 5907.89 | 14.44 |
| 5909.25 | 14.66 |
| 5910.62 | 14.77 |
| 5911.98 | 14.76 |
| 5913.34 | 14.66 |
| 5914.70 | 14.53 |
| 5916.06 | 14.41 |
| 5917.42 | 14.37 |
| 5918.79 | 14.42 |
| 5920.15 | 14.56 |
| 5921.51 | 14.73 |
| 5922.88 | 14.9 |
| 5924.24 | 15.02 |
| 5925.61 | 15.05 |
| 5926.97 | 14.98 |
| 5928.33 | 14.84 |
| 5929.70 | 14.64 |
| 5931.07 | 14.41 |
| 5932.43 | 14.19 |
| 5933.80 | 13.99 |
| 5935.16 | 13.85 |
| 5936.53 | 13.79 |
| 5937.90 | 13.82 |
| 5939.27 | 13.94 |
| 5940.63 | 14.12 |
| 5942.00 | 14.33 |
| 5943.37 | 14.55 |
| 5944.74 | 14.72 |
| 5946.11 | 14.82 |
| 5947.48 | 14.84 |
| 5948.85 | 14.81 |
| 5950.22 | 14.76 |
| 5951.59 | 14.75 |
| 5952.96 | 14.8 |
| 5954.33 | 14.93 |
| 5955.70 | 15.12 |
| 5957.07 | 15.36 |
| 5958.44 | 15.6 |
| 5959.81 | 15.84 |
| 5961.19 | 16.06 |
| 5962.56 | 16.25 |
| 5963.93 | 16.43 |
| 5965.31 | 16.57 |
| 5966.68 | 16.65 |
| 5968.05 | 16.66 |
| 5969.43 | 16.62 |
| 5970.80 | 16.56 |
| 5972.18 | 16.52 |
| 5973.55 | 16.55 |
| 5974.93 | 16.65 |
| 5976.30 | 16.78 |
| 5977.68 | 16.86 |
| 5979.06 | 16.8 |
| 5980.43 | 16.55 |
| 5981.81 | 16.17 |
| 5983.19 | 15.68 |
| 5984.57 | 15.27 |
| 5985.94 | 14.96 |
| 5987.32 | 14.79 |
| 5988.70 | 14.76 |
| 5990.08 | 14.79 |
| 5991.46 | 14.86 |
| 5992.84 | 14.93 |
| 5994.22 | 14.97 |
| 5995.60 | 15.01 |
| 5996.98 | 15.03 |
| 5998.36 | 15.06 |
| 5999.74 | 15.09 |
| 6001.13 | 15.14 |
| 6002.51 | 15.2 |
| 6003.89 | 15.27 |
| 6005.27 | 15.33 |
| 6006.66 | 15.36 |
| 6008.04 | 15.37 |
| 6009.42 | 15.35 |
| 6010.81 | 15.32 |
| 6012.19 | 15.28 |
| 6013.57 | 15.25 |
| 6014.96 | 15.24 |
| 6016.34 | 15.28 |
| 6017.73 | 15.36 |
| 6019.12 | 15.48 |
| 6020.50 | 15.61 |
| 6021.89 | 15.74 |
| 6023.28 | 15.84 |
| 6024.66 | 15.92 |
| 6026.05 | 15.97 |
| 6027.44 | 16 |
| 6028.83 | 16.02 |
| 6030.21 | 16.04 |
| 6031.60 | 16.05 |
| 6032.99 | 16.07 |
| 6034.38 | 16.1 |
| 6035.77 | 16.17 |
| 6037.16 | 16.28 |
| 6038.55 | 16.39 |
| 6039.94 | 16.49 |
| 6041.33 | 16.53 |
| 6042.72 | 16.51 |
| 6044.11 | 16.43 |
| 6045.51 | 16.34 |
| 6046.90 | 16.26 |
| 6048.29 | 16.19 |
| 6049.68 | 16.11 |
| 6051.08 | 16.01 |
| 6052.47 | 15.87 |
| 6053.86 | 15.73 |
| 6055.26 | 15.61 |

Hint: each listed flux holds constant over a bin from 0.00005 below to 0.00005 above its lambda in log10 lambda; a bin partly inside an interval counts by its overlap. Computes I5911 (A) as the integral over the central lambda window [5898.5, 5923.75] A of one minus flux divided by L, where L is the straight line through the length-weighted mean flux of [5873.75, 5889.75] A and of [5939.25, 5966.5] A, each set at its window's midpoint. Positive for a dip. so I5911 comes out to 1.1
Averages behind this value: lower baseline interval 14.6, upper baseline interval 15.2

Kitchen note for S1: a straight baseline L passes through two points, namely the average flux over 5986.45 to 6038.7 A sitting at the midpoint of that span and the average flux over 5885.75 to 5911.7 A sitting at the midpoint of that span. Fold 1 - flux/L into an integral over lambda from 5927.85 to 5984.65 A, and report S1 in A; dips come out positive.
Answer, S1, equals -3.7 A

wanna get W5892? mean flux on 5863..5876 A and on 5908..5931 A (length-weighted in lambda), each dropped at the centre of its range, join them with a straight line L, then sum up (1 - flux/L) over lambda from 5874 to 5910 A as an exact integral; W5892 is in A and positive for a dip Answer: 3.1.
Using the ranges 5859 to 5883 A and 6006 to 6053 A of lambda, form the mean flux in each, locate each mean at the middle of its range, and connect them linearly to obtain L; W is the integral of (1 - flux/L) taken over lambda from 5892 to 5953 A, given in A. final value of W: 5.3 A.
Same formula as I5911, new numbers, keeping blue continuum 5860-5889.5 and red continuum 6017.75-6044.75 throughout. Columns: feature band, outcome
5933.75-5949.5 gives 1.17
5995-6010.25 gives 0.64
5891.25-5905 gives 2.14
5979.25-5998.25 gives 0.64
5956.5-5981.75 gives -1.23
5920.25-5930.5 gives 0.32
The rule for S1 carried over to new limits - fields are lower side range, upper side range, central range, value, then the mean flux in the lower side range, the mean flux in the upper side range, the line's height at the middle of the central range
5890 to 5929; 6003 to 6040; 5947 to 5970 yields -1.45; 13.9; 15.7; 14.7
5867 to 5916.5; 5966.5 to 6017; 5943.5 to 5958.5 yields 0.11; 14.2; 15.6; 15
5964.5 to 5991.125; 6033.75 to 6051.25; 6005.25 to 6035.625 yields 1.08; 16.1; 16.3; 16.2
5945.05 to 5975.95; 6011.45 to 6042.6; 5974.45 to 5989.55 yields -0.09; 15.8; 15.9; 15.8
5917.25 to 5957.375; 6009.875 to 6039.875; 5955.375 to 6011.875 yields -1.86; 14.6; 15.8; 15.2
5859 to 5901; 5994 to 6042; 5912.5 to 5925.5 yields 0.07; 14.4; 15.6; 14.7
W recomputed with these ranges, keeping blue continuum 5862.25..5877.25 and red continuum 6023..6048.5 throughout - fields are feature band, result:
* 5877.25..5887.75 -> 0.7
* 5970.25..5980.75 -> -0.5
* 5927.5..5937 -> 0.9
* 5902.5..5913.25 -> 0.9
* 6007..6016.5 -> 0.5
